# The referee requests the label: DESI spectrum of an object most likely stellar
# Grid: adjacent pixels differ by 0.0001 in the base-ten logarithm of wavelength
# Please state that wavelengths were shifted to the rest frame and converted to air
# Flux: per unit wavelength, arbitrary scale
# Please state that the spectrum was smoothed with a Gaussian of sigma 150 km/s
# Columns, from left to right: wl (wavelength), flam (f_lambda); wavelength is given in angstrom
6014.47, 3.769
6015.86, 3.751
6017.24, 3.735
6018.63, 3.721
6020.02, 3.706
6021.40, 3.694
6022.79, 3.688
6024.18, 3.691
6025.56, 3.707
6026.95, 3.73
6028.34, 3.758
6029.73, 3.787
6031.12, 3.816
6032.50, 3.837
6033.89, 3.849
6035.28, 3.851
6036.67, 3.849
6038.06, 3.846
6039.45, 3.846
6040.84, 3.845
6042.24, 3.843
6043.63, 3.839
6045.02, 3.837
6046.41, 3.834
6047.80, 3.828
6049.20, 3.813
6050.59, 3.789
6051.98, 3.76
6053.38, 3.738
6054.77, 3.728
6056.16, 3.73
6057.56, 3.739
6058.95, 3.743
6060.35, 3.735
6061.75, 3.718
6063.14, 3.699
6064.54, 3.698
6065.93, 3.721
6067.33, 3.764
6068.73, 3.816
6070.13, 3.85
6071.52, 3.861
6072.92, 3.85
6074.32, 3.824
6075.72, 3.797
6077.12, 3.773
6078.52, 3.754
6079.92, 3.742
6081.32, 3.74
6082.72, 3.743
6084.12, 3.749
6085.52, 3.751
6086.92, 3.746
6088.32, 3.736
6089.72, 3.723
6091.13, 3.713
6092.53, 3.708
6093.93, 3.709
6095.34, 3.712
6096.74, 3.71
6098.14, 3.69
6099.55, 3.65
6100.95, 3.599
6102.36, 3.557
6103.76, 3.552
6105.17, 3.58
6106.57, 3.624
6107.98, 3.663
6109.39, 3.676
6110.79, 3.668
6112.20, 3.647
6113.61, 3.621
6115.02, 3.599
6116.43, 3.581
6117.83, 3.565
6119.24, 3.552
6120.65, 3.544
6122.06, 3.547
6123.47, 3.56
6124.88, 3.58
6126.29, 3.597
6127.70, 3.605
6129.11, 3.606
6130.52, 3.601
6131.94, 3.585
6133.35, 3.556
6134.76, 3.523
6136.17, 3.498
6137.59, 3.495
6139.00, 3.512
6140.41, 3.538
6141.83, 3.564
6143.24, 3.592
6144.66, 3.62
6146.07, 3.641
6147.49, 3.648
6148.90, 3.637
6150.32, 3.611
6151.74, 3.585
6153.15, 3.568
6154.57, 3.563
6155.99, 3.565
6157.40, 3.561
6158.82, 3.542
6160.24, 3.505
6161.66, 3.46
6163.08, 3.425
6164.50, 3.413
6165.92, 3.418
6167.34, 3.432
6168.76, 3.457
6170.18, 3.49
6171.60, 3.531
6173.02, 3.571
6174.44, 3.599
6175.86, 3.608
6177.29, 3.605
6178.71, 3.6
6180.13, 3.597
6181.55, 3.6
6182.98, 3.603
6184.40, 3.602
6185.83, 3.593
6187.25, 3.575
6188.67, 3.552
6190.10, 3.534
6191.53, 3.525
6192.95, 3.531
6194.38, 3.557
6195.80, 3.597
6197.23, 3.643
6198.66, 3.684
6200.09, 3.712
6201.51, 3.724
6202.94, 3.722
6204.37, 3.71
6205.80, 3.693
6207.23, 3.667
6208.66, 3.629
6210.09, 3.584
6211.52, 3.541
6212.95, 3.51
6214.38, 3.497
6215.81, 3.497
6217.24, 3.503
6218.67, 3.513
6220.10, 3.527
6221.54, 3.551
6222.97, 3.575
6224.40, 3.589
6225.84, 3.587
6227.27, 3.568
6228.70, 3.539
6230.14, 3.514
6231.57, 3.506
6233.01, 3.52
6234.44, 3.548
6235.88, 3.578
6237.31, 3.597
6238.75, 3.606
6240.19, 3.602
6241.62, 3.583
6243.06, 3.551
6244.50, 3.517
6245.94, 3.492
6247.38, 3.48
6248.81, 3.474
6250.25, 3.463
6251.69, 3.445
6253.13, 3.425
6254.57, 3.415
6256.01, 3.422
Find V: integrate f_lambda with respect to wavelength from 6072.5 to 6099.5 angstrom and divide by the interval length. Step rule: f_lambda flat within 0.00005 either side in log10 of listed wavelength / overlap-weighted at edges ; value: 3.74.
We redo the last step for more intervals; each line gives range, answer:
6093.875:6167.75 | 3.58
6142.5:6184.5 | 3.55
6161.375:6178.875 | 3.51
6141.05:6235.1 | 3.57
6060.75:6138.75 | 3.67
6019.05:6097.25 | 3.77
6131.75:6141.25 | 3.53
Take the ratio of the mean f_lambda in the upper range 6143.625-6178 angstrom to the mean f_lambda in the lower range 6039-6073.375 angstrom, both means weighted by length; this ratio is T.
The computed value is 0.9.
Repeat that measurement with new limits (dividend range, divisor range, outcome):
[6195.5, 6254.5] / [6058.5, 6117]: 0.96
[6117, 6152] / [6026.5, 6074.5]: 0.94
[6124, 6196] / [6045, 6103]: 0.95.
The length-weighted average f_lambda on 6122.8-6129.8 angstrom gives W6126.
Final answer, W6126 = 3.59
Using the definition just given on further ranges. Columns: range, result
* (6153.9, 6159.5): 3.56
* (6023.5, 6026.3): 3.71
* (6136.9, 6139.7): 3.51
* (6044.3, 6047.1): 3.84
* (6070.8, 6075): 3.85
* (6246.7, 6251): 3.48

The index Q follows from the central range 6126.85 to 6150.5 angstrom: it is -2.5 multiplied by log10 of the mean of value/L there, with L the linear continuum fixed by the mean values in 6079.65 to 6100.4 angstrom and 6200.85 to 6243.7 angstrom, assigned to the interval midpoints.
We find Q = 0.03 mag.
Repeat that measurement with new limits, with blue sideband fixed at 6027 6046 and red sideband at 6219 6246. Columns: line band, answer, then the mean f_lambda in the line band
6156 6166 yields 0.05 mag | 3.48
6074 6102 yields 0.01 mag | 3.72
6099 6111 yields 0.03 mag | 3.62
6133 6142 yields 0.05 mag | 3.52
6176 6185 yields 0.01 mag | 3.6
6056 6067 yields 0.02 mag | 3.72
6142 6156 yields 0.02 mag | 3.6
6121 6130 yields 0.04 mag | 3.58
